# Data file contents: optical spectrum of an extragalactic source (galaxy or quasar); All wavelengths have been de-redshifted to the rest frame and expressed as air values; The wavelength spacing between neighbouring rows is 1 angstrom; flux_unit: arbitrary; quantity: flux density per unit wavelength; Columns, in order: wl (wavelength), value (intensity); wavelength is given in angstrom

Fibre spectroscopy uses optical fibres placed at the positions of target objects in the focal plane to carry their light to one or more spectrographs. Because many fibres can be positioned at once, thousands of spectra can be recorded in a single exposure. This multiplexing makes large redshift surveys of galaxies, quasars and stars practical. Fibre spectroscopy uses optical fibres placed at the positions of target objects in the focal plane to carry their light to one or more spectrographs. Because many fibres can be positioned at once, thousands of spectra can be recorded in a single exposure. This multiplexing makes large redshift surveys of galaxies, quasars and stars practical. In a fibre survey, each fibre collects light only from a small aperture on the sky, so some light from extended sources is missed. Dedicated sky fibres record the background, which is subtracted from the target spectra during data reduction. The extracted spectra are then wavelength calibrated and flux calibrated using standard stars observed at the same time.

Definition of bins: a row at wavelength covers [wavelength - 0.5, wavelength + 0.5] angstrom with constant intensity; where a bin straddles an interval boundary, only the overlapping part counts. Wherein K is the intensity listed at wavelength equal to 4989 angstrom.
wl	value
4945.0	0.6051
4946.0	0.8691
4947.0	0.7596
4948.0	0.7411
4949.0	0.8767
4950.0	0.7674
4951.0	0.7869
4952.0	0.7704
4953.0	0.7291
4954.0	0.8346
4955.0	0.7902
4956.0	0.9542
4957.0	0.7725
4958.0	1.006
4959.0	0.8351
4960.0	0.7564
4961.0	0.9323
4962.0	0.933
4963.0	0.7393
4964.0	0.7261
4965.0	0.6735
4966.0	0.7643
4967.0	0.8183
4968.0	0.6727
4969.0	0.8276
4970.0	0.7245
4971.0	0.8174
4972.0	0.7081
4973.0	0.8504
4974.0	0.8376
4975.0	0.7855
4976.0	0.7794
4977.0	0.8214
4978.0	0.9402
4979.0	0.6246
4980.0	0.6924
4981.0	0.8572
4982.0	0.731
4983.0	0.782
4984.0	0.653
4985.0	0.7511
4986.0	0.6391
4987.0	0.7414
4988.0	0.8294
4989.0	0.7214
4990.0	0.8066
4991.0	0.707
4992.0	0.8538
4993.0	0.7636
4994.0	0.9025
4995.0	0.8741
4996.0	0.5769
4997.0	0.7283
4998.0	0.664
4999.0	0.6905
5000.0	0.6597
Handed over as 0.7214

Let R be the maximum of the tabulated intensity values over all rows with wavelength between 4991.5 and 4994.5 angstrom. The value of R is 0.9025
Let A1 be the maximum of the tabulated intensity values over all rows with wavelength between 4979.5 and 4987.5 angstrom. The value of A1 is 0.8572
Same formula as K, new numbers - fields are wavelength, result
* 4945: 0.6051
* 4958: 1.006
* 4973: 0.8504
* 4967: 0.8183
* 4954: 0.8346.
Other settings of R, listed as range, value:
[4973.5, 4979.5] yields 0.9402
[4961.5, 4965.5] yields 0.933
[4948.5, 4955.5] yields 0.8767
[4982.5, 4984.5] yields 0.782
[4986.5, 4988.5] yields 0.8294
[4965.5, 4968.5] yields 0.8183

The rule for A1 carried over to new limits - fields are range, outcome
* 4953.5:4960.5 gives 1.006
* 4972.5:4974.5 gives 0.8504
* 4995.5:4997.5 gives 0.7283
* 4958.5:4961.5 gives 0.9323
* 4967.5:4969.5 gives 0.8276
